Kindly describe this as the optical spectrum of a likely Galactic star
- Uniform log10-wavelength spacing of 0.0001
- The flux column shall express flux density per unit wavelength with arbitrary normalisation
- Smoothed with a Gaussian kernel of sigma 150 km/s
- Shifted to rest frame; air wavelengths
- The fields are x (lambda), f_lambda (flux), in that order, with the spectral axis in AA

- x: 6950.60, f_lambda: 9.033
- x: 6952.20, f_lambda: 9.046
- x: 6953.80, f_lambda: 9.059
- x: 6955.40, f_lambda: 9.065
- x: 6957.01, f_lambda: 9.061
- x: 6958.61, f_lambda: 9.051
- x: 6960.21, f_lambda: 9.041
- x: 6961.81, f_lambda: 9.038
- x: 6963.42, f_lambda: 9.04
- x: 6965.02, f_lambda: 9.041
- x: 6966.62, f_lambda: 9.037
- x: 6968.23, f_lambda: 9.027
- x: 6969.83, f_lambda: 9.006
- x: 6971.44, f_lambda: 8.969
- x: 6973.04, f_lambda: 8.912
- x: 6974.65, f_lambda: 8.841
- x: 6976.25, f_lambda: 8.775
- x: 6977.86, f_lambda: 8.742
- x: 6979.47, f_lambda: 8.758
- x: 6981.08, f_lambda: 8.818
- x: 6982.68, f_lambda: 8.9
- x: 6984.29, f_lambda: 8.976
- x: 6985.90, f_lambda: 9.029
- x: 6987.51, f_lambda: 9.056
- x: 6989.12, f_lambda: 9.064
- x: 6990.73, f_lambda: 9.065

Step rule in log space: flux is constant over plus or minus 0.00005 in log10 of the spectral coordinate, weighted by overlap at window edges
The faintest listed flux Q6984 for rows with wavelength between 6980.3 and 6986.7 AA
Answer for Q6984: 8.818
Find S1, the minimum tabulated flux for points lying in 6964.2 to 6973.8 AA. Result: 8.912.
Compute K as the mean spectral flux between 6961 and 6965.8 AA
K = 9.04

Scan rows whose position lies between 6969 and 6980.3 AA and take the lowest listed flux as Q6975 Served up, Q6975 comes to 8.742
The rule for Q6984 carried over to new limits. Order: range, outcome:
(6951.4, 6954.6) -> 9.046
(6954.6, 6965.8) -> 9.038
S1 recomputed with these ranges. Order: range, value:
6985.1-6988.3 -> 9.029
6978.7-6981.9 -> 8.758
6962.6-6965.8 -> 9.04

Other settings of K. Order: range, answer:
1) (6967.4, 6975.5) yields 8.95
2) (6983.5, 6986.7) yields 9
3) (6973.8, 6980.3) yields 8.77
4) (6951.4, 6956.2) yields 9.06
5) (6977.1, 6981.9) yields 8.78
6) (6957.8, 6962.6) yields 9.06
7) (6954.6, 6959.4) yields 9.05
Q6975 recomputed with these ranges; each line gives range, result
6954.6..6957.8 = 9.061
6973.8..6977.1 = 8.775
